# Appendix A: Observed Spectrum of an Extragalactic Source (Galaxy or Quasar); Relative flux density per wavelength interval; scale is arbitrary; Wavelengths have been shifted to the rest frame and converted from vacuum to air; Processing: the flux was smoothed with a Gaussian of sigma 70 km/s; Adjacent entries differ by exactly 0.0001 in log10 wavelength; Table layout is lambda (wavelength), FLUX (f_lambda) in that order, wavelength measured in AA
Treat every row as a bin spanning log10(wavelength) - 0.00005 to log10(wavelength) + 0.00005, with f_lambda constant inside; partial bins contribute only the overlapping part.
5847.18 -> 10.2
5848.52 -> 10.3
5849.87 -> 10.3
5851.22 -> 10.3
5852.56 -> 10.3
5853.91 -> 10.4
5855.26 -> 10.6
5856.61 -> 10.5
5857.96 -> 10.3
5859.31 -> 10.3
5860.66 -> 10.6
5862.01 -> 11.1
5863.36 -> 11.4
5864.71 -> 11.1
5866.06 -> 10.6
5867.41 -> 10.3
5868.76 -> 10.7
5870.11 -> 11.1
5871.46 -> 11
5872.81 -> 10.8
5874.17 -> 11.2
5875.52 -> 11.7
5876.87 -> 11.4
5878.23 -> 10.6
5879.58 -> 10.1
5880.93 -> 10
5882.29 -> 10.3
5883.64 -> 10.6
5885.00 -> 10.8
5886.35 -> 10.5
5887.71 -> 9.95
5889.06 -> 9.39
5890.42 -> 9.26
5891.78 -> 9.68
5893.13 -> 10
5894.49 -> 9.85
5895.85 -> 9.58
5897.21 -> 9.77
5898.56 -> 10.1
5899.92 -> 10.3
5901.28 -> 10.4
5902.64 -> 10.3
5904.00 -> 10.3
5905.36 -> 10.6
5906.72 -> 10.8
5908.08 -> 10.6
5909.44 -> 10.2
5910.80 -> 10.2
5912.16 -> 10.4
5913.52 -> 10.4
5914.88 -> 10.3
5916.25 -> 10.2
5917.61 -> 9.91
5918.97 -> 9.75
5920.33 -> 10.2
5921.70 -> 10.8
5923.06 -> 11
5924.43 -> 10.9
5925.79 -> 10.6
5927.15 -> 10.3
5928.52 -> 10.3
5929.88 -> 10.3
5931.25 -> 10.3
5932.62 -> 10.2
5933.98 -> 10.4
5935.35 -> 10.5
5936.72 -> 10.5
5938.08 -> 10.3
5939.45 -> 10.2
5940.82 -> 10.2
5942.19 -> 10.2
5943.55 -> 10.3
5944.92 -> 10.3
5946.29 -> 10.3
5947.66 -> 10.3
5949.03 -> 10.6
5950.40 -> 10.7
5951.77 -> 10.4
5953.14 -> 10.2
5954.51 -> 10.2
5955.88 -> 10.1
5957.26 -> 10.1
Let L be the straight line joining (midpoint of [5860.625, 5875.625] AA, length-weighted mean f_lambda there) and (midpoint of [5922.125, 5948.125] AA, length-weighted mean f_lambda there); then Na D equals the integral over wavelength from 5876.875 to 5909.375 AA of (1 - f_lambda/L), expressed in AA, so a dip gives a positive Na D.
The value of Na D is 1.7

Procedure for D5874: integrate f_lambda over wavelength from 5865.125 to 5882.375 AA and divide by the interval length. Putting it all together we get 10.8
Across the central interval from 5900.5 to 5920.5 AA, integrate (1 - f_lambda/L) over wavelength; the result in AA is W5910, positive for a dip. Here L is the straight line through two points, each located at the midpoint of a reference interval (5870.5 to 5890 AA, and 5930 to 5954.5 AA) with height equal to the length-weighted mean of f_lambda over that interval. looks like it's 0.31 AA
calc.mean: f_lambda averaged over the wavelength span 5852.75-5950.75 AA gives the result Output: 10.4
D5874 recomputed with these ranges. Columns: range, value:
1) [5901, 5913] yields 10.4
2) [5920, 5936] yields 10.5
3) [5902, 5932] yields 10.4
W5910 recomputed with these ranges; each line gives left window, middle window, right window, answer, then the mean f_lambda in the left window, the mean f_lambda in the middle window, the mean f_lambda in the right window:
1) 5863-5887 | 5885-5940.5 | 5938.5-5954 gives 1.6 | 10.8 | 10.2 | 10.3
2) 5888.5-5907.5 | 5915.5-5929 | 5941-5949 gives -0.3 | 10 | 10.4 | 10.3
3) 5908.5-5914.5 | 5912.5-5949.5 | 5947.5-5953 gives 0.2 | 10.3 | 10.4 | 10.5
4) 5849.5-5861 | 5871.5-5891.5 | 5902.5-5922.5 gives -0.2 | 10.4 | 10.5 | 10.3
